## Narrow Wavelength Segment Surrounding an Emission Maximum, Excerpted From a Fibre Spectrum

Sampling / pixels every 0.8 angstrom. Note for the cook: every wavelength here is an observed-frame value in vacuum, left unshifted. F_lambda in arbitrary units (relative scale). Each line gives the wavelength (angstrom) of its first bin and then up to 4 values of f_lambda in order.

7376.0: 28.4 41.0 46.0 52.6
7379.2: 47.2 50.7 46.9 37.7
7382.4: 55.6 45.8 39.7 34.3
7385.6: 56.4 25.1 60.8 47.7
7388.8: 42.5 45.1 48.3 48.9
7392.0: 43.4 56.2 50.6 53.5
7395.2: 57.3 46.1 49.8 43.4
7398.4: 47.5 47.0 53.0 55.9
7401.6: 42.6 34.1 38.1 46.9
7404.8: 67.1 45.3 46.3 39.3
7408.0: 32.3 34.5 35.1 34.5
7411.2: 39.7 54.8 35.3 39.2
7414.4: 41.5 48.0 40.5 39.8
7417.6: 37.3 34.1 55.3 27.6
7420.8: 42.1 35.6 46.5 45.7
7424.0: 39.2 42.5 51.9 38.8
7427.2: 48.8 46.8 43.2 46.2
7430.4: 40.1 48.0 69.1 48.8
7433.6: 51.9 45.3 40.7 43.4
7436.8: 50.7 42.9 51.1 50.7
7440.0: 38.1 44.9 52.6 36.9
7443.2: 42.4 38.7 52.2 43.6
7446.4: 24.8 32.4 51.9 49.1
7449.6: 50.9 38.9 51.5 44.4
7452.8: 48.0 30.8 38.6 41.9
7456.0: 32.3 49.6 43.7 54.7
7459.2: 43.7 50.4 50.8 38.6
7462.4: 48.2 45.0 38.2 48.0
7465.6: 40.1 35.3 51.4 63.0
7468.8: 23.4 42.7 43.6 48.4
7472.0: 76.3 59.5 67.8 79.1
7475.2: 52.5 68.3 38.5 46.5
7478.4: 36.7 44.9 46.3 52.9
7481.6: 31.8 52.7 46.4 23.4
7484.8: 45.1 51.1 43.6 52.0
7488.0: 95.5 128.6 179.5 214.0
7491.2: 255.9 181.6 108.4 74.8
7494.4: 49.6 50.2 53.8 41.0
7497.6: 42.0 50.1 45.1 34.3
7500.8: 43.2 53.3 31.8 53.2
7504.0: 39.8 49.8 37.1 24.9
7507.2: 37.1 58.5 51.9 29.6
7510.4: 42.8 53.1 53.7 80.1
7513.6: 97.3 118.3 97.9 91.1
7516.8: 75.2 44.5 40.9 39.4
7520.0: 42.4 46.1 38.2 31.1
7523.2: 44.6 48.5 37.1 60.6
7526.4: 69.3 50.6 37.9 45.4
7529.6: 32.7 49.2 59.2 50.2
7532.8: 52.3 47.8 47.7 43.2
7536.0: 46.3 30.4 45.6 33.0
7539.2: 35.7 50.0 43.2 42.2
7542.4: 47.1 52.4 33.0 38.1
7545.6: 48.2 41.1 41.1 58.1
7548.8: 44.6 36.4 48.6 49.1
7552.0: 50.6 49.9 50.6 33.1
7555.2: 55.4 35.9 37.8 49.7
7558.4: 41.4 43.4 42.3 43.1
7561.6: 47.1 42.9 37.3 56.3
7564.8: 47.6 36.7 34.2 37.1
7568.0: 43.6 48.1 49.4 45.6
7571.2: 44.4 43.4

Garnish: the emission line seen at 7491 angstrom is H-alpha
